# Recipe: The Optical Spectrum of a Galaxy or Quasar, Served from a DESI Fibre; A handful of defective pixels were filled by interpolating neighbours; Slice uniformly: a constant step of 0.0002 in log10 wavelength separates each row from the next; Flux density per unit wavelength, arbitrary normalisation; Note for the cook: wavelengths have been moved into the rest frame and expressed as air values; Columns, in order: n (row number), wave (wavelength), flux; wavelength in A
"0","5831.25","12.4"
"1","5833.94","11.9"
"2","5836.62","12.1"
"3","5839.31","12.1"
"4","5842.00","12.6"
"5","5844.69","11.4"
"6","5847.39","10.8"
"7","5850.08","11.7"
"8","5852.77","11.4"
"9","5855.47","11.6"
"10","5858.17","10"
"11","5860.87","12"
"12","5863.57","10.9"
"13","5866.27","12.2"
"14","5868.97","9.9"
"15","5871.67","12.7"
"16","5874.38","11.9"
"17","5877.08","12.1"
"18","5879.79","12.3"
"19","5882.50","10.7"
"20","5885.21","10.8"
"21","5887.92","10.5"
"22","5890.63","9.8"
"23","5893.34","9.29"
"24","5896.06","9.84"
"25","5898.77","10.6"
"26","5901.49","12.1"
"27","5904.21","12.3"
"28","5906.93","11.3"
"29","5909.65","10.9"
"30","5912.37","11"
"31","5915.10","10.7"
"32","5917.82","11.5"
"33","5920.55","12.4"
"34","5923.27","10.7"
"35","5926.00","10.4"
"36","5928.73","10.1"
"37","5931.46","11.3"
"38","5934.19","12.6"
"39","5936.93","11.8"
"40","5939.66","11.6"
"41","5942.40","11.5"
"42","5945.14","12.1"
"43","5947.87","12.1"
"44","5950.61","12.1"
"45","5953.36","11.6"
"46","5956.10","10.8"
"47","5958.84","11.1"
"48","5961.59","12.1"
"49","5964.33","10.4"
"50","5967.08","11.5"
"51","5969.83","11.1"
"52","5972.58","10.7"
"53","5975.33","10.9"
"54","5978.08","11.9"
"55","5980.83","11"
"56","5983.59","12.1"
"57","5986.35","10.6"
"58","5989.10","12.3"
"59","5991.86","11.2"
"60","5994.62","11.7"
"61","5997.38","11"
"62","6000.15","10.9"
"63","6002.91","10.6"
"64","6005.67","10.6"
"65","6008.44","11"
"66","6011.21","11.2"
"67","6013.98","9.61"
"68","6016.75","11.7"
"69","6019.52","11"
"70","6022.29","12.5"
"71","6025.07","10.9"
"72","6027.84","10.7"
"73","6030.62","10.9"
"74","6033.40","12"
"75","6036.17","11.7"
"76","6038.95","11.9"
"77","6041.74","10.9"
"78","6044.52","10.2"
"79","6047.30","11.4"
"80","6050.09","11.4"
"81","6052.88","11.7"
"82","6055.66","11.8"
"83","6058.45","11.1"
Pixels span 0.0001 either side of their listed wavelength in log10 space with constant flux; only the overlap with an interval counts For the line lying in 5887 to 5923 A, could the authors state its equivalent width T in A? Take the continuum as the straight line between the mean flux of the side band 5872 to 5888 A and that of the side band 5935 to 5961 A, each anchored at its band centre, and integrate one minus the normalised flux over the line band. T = 2.00 A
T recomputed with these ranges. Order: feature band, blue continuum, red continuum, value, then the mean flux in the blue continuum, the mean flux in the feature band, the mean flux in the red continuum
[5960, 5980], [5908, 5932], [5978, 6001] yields 0.1 A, 11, 11.2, 11.4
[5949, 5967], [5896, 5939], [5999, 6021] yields -0.5 A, 11.3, 11.4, 10.8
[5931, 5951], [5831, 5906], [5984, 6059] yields -1.1 A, 11.3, 11.9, 11.2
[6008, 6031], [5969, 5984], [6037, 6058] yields 0.5 A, 11.2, 11.1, 11.3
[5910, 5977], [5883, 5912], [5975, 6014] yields -2.4 A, 10.8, 11.3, 11.2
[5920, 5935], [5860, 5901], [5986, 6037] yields -0.1 A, 11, 11.1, 11.2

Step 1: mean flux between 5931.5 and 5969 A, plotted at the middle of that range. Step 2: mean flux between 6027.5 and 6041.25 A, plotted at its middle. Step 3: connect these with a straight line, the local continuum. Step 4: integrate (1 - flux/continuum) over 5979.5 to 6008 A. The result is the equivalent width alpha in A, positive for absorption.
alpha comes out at 0.8 A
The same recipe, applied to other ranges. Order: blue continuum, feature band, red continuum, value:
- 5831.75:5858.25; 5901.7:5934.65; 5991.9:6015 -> 0.1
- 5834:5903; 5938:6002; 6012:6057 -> -0.7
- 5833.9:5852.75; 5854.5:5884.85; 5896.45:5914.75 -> 0.2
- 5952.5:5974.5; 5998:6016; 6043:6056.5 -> 0.8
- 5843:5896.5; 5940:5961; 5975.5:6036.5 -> -0.9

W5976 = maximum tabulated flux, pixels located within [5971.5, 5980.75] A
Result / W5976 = 11.9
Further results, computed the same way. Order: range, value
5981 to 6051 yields 12.5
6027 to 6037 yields 12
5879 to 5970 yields 12.6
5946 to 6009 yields 12.3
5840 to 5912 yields 12.7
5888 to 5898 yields 9.84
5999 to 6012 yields 11.2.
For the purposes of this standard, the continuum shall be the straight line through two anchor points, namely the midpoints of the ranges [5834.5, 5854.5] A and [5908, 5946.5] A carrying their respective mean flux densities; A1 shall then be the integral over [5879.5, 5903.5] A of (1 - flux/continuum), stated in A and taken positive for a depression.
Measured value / 1.8 A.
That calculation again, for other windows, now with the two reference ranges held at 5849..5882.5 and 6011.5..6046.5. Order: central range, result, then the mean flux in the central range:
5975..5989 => -0.2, 11.4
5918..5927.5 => 0.2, 11.2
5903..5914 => 0.1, 11.3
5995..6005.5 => 0.3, 10.9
